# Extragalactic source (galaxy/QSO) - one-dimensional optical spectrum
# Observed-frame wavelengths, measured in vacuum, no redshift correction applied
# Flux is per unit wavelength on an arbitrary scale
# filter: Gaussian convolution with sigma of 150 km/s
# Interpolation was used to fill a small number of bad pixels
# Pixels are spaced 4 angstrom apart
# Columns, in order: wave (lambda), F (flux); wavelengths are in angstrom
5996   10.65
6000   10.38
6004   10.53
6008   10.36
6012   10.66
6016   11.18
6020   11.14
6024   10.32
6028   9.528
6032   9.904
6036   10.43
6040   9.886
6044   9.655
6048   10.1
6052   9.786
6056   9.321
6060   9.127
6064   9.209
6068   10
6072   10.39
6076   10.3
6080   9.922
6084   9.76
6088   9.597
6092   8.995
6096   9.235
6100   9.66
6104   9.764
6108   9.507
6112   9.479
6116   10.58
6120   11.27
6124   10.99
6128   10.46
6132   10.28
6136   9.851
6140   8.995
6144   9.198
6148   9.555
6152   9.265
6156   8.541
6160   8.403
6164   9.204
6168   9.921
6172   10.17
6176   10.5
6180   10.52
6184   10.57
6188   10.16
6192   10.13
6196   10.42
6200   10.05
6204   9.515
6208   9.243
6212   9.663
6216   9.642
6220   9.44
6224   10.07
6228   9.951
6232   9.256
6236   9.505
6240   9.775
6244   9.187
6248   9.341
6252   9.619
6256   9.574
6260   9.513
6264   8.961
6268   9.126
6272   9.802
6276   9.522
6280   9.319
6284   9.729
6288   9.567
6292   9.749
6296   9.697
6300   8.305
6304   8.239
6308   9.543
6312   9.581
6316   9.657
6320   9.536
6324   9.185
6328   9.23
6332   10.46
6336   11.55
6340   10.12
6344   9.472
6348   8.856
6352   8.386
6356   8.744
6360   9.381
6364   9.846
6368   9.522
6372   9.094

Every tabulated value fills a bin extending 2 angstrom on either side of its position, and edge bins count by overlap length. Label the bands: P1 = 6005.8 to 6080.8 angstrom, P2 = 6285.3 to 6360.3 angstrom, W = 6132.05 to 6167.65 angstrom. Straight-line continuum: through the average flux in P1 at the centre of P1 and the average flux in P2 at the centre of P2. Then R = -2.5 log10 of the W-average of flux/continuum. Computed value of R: 0.07 mag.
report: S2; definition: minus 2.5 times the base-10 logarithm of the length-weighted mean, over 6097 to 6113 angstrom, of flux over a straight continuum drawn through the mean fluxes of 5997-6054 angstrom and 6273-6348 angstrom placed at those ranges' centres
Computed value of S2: 0.05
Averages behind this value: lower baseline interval 10.3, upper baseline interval 9.56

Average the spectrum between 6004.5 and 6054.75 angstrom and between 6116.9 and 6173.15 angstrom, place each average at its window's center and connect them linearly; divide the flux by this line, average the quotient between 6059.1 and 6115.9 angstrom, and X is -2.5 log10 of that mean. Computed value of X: 0.03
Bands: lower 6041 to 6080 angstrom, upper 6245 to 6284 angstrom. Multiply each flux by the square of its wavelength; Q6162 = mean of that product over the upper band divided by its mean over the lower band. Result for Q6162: 1.0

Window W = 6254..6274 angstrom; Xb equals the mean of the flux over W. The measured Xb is 9.4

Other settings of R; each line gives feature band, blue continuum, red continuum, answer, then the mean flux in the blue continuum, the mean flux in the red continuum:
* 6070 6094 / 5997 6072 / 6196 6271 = 0.02 mag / 10.1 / 9.55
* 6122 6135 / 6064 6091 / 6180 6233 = -0.07 mag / 9.9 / 9.89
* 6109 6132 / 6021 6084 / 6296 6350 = -0.07 mag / 9.88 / 9.52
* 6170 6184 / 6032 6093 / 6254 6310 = -0.10 mag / 9.78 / 9.33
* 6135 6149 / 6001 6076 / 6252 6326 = 0.05 mag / 10.1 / 9.37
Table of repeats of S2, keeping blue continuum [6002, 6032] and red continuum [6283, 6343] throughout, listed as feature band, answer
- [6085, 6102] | 0.096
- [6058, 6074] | 0.072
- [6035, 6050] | 0.045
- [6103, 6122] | 0.007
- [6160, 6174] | 0.052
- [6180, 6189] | -0.046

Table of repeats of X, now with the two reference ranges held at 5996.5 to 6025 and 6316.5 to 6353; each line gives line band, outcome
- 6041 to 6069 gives 0.10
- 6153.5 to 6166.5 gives 0.16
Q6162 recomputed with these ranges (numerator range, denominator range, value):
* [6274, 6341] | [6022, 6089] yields 1.06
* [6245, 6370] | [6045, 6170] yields 1.04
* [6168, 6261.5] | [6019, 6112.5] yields 1.05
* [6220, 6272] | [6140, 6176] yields 1.05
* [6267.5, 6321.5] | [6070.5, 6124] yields 1.01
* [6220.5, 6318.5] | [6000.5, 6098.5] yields 1.02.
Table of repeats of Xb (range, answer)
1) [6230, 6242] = 9.51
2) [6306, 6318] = 9.59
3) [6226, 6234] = 9.6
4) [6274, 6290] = 9.53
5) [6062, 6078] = 9.97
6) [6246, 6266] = 9.4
